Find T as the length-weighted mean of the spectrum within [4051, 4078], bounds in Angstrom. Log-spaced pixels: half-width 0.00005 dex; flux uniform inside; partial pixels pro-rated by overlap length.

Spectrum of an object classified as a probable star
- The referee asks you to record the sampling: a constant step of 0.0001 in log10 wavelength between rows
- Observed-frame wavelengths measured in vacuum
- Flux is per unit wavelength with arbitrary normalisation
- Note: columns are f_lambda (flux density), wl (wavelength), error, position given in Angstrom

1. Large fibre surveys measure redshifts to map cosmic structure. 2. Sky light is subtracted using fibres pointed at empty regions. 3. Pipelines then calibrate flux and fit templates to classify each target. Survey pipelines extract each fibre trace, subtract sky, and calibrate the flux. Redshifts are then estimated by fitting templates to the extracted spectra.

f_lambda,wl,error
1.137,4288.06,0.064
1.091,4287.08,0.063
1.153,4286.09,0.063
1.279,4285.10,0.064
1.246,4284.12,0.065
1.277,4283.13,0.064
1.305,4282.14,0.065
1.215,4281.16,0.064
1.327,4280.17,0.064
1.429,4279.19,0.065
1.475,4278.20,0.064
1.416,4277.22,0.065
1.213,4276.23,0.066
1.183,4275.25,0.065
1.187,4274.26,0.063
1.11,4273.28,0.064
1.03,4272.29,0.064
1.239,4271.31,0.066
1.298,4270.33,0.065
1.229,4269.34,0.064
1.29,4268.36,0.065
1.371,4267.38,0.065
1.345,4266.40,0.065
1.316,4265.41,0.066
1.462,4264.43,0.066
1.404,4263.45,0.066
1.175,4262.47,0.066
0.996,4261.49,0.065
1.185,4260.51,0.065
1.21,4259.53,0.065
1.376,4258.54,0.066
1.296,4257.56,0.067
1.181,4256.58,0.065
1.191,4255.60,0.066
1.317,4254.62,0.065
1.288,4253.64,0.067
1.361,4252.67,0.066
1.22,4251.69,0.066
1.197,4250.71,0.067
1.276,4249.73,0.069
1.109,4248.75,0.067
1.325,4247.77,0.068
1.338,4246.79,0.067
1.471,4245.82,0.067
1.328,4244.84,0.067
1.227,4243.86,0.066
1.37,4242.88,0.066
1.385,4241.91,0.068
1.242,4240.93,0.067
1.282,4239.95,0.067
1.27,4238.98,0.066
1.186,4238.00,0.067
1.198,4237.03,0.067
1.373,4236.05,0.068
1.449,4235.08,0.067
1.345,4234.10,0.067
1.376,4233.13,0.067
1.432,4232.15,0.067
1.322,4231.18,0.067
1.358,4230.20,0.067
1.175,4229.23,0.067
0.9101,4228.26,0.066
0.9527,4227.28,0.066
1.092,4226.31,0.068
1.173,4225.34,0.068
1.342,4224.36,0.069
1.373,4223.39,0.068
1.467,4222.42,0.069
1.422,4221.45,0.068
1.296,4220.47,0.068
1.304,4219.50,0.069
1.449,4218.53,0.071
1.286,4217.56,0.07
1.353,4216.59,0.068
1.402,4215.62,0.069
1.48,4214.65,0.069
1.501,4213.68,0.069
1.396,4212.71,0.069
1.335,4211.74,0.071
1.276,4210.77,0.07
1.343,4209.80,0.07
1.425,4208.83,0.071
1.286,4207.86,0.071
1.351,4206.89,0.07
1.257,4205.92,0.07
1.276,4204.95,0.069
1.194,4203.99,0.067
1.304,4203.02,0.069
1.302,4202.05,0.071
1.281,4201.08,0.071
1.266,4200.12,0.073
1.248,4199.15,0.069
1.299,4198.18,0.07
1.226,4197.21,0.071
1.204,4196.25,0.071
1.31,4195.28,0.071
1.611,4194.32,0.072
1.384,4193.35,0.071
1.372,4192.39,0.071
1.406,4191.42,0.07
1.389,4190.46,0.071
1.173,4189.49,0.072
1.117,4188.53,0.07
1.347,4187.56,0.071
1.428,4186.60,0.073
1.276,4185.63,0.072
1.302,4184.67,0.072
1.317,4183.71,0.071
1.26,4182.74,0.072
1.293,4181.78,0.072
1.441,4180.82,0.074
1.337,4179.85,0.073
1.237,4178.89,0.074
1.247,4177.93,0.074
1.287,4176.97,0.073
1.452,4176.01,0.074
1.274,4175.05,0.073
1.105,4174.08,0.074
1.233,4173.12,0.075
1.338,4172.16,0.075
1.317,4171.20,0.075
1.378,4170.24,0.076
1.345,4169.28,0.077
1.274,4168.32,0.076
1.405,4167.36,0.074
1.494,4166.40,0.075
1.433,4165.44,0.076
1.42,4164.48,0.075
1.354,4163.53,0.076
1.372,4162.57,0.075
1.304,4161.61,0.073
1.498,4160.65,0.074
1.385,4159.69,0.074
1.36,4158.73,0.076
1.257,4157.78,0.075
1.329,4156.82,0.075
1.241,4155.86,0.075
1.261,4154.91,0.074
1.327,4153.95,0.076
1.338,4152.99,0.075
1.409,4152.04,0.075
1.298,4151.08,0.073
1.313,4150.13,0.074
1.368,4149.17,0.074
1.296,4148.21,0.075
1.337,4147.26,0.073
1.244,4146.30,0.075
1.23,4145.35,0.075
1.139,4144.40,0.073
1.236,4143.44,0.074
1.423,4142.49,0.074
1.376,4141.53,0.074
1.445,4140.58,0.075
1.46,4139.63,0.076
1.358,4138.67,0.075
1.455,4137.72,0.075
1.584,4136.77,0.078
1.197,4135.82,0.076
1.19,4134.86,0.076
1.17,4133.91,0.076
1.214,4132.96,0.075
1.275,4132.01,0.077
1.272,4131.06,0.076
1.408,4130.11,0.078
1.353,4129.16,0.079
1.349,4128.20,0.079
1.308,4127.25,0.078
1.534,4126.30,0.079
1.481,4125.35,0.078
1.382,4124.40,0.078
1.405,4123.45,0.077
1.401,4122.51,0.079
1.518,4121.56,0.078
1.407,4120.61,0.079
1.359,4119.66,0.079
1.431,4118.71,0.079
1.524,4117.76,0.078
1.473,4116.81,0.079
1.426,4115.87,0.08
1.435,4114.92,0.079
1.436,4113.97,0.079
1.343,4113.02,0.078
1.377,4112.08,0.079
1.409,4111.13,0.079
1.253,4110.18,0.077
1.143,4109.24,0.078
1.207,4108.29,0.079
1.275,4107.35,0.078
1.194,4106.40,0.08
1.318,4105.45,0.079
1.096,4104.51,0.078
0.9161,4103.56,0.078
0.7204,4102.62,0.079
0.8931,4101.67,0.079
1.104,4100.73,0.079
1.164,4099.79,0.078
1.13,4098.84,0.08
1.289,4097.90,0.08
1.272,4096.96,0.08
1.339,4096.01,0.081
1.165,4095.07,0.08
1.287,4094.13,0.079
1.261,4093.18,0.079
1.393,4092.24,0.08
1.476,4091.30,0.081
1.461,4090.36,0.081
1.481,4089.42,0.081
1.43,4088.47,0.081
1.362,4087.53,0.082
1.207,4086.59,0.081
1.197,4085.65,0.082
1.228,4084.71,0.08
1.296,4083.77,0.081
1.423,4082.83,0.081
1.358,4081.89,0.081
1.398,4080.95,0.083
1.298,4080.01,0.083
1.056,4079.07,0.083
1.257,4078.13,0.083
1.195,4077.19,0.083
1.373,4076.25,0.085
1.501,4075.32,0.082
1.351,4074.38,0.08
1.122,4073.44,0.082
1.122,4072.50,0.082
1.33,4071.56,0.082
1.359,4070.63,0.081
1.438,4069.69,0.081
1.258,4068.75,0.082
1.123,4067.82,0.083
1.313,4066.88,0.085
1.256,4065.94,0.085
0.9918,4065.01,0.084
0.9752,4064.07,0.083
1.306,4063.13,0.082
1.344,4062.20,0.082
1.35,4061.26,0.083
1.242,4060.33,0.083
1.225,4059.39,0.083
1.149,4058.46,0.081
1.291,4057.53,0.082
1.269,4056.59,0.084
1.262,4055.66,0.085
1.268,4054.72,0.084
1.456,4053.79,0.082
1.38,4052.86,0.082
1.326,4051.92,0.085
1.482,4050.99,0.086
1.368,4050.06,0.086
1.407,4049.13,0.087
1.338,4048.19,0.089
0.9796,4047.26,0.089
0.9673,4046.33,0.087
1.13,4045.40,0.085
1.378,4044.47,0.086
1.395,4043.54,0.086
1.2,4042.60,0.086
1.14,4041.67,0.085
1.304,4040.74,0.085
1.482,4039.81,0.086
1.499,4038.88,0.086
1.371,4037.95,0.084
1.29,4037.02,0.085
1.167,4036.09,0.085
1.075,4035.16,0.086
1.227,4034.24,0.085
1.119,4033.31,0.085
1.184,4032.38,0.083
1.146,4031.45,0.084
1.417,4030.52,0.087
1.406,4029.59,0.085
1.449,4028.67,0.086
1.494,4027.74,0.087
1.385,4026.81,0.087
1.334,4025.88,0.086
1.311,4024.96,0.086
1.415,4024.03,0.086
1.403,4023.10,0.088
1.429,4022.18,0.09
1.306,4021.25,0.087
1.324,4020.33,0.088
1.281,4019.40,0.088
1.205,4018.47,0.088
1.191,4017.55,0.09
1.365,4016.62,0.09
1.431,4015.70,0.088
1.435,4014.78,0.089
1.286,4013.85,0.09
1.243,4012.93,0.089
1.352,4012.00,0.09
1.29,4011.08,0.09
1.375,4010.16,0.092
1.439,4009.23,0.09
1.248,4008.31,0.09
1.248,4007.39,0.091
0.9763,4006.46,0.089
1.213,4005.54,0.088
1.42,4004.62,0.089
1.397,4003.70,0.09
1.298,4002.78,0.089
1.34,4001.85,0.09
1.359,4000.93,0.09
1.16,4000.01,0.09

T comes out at 1.27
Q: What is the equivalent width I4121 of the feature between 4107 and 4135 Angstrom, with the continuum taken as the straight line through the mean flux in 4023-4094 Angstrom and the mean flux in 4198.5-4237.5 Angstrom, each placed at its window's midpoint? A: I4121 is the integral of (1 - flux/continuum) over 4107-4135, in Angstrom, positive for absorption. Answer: -1.31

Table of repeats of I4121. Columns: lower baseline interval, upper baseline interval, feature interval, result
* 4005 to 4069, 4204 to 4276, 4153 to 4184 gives -1.1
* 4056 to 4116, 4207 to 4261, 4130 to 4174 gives -1.8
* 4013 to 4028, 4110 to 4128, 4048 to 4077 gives 1.8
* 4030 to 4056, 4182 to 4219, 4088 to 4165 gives -0.9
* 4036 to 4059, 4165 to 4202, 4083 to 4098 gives -0.3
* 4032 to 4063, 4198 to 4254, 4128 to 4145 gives -0.5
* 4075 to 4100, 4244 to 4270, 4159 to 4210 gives -1.3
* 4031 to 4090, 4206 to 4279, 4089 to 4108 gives 1.0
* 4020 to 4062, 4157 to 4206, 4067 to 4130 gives 0.4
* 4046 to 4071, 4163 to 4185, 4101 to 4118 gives 0.7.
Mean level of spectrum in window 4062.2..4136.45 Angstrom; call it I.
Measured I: 1.29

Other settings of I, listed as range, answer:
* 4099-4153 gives 1.31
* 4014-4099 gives 1.3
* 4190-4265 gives 1.3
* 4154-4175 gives 1.34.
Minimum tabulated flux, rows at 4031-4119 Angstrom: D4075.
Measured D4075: 0.7204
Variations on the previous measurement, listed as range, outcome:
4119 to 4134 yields 1.17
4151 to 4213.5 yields 1.105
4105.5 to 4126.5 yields 1.143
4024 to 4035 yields 1.119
